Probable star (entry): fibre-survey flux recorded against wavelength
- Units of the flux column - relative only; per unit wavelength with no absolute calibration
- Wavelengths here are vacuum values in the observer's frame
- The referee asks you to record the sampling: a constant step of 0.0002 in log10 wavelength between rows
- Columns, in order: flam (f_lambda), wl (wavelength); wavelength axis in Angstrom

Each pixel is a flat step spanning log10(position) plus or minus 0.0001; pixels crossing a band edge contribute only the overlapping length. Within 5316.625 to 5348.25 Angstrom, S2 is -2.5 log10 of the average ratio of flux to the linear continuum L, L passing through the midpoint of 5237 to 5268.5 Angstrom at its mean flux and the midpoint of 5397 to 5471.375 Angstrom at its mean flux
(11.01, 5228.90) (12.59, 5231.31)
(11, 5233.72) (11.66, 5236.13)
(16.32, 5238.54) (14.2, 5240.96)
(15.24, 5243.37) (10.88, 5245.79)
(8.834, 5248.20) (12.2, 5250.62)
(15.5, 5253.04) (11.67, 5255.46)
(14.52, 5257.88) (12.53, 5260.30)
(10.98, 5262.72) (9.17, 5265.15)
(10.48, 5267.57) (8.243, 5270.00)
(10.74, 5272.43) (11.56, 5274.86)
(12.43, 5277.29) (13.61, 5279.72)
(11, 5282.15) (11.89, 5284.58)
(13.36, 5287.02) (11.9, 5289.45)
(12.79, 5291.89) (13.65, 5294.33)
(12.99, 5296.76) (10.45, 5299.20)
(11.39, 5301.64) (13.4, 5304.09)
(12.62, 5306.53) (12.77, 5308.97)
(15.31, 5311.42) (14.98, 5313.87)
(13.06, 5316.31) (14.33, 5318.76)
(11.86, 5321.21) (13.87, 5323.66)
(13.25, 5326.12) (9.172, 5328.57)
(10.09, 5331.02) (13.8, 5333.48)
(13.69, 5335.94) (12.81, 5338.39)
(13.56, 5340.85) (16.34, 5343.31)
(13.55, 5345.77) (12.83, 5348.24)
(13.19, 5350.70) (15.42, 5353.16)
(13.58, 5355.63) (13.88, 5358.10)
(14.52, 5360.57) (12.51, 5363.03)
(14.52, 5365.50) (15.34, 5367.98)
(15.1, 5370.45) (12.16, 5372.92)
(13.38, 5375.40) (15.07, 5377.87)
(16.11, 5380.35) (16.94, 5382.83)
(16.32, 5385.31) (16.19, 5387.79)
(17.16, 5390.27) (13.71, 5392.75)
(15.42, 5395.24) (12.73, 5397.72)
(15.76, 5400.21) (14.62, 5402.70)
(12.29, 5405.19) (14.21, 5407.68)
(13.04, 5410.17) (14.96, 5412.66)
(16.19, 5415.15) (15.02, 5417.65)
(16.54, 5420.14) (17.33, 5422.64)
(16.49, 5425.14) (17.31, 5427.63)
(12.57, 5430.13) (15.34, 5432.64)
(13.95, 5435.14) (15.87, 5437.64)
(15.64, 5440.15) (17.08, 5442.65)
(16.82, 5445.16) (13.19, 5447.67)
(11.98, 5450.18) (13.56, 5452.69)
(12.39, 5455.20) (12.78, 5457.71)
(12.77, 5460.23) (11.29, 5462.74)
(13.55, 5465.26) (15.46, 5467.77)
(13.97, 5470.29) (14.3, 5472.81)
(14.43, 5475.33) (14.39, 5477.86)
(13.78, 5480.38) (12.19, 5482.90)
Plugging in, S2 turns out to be 0.030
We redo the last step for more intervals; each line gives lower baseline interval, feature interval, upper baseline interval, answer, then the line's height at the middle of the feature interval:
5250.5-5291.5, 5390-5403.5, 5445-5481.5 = -0.14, 13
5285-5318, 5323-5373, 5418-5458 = 0.01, 13.7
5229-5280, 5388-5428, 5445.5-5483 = -0.16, 13.1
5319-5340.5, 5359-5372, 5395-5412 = -0.09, 13.2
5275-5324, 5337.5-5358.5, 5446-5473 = -0.08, 13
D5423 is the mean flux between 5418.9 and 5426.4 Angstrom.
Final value 16.8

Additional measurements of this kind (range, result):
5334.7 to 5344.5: 14.1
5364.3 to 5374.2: 14.3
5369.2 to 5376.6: 13.6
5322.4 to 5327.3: 13.5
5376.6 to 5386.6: 16.1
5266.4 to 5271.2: 9.35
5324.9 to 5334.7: 11.6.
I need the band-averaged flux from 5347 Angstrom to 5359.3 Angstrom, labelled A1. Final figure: 13.8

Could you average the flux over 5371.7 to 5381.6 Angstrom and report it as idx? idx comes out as 14.2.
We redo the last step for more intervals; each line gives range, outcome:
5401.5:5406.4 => 13.4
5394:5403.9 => 14.6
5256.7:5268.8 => 11.5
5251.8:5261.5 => 13.6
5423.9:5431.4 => 15.5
